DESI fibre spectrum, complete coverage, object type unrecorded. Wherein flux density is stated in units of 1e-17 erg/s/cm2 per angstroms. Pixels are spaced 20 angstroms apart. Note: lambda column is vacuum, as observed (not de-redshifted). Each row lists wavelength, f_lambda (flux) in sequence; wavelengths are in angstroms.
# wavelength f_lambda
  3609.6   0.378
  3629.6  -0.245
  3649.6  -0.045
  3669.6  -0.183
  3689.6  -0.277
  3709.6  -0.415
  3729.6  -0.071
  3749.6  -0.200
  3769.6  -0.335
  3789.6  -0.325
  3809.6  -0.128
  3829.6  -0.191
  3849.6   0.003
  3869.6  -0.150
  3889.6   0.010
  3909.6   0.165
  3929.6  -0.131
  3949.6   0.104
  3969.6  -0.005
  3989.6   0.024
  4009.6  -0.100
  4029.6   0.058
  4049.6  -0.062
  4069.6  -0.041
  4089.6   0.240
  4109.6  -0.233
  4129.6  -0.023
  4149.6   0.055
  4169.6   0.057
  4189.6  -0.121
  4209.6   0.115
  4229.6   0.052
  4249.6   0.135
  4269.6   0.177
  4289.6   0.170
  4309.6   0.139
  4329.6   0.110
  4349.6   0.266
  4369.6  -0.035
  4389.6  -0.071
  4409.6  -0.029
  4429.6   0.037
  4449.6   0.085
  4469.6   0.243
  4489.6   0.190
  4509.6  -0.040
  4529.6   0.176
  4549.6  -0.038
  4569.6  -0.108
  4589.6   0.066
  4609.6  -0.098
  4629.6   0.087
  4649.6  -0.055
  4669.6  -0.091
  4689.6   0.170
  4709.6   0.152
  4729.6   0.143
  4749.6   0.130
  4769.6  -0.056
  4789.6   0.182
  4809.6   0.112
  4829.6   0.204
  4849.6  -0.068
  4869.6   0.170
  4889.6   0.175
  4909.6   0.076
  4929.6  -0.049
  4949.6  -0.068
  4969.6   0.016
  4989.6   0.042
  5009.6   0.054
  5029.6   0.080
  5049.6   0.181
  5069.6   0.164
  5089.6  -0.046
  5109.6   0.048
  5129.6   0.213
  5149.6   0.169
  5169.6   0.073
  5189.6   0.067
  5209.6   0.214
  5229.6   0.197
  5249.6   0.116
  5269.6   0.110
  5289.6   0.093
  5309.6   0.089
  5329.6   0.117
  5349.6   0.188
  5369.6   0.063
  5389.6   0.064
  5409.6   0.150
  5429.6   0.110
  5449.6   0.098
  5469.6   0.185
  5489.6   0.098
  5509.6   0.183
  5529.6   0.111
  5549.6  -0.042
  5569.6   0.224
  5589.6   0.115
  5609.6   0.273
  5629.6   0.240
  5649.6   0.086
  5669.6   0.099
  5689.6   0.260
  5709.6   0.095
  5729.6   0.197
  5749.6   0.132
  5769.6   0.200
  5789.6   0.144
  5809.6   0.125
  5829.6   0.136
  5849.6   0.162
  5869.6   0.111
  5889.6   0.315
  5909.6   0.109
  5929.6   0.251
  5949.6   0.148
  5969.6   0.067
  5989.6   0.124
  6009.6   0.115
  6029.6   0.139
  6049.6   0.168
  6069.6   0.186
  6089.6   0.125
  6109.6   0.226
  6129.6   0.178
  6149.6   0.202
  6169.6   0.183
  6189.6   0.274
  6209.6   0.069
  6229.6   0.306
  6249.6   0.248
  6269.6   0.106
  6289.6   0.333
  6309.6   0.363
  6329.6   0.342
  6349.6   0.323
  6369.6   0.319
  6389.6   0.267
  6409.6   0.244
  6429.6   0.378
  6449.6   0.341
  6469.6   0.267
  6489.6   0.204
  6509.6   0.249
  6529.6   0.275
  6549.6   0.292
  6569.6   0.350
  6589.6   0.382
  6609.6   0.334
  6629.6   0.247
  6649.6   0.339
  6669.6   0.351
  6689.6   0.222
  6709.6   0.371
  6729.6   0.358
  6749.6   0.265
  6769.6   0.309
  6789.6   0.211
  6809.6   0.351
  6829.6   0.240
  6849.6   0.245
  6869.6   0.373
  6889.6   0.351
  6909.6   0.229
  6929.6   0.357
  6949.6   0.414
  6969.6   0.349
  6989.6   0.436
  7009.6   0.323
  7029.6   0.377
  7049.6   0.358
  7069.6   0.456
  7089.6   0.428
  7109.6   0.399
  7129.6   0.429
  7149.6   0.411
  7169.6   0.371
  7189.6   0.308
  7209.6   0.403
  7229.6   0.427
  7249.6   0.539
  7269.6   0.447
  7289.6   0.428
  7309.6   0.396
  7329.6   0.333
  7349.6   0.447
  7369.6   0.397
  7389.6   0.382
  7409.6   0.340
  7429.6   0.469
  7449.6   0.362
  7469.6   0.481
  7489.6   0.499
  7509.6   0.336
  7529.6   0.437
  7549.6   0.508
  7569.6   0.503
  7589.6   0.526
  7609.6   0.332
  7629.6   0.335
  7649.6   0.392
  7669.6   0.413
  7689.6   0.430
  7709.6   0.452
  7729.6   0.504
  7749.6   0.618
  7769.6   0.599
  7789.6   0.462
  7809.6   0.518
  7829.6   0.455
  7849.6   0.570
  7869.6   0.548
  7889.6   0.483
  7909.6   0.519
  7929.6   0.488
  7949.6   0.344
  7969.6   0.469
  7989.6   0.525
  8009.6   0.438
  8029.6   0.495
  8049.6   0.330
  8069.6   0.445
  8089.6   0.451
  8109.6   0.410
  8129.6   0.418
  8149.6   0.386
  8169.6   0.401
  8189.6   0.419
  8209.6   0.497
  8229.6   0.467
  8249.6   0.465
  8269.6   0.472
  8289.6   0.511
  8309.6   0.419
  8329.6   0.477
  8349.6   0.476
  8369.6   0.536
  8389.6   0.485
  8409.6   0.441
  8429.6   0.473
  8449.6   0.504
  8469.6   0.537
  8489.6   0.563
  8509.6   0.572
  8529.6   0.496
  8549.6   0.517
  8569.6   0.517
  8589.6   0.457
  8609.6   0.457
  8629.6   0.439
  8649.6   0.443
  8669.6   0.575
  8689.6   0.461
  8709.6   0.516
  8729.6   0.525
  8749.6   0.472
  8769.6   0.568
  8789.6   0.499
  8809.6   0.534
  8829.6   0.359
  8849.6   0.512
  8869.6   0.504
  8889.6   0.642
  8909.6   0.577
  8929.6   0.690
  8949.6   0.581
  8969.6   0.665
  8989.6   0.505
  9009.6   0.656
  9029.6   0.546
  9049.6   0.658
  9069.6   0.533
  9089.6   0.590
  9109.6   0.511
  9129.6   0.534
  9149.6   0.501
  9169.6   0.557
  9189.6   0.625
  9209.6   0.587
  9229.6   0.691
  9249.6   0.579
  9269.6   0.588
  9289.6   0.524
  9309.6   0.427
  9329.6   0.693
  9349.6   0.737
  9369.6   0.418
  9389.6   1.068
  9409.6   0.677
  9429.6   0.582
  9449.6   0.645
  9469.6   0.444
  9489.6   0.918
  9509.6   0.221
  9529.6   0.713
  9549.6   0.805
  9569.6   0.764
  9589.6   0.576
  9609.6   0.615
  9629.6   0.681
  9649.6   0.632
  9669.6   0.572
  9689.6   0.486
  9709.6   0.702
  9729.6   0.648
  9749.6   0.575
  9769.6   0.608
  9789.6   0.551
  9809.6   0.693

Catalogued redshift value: 0.58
